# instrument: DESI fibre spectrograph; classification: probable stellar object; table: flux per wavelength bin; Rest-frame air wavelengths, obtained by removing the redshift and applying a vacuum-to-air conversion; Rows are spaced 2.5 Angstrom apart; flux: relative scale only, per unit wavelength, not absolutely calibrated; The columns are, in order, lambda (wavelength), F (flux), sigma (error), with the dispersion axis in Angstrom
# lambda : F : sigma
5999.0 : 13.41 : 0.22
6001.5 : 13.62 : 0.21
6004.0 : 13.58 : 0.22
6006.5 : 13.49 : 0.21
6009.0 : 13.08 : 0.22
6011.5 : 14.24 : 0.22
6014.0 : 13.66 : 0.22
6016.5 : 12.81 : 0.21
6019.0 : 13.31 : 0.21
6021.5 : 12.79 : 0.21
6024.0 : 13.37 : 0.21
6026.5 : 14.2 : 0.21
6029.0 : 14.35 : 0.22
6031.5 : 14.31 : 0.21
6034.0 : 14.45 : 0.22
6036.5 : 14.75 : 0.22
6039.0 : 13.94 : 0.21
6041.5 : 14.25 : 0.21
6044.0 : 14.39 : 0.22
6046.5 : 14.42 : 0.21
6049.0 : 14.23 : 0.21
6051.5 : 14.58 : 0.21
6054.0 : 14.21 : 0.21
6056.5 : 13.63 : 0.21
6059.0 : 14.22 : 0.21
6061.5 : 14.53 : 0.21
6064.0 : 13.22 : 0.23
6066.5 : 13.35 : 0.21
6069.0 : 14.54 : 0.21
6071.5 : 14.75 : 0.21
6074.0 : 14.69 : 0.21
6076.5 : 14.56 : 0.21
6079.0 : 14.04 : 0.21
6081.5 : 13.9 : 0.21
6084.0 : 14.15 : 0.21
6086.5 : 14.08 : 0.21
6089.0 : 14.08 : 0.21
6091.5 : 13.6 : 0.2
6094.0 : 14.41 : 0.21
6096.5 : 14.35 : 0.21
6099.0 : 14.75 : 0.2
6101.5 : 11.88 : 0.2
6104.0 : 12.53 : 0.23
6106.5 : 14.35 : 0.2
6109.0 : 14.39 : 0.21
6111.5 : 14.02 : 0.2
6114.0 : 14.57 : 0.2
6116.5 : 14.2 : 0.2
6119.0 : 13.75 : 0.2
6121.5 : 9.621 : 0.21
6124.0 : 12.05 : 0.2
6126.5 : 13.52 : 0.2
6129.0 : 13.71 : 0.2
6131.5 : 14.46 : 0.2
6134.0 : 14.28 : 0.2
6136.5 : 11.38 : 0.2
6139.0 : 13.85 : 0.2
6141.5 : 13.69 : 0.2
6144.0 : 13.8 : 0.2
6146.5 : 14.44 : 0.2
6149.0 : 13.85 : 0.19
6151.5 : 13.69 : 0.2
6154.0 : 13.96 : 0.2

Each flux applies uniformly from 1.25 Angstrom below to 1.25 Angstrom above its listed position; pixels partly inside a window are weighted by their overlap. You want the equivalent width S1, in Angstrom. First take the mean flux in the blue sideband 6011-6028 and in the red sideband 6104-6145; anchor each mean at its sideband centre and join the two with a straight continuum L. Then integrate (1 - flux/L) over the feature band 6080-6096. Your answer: -0.7 Angstrom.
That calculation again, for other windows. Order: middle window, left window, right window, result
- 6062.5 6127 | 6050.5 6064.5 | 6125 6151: 0.7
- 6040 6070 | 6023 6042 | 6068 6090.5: 0.3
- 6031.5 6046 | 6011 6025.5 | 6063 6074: -0.8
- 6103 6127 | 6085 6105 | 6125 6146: 0.6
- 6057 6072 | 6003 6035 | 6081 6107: -0.3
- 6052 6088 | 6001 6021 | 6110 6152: -1.8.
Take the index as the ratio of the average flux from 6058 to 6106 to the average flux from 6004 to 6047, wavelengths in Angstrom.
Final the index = 1.01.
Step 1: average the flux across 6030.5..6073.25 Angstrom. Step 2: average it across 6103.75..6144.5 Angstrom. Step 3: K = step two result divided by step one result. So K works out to 0.94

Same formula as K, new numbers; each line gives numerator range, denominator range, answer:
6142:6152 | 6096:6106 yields 1.04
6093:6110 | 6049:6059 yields 0.97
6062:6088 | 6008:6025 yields 1.06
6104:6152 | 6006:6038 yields 0.98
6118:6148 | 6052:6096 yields 0.94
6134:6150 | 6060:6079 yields 0.95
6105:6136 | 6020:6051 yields 0.96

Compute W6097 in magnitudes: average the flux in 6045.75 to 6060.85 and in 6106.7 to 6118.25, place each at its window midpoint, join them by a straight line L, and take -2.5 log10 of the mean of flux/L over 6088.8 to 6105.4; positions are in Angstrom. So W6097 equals 0.05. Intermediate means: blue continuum 14.2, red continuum 14.3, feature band 13.6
